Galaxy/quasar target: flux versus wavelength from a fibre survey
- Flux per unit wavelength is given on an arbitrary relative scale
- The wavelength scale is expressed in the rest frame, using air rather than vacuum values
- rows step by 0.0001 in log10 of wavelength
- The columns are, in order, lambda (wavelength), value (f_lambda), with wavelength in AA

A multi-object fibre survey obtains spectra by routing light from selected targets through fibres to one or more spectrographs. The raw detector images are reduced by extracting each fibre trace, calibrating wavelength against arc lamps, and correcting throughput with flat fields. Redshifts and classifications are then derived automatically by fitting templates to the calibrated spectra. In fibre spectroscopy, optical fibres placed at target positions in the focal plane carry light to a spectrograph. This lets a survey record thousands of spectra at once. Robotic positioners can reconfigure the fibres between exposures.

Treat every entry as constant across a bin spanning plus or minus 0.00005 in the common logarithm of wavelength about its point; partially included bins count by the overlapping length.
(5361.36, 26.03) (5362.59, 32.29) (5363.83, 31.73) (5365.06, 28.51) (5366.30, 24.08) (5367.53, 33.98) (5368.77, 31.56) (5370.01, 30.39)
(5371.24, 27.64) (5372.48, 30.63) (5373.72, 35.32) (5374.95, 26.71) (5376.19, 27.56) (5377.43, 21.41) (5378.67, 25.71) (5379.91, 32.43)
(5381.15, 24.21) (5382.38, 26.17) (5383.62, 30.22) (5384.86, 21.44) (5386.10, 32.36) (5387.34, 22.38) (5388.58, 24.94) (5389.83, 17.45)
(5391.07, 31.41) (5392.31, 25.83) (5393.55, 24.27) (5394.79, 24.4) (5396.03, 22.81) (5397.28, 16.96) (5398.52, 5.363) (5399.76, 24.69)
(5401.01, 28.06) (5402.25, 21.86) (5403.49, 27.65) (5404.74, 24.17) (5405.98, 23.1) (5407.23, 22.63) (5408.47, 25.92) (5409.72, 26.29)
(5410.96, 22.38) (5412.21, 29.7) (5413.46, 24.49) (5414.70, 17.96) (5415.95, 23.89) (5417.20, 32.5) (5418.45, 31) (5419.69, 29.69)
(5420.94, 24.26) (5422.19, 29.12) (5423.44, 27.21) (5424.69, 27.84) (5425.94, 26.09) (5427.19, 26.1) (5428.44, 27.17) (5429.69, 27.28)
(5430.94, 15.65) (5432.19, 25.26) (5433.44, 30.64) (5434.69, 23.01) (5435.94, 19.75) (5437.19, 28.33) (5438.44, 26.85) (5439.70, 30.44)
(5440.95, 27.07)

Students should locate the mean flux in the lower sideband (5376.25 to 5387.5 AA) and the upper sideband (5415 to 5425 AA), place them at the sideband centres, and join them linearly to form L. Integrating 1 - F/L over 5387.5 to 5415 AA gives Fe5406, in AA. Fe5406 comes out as 3.9 AA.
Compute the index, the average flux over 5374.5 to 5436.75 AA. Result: 25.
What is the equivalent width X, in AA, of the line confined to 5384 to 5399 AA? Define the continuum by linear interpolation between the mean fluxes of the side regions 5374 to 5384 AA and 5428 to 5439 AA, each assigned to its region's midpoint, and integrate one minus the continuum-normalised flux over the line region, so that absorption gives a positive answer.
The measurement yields 2.1 AA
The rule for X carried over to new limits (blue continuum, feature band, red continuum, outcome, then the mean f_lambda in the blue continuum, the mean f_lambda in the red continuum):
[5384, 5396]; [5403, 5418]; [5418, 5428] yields 0.8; 24.9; 27.6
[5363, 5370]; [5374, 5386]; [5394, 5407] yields 0.0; 30.1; 22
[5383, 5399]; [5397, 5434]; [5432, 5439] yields -0.4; 23.2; 25.7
